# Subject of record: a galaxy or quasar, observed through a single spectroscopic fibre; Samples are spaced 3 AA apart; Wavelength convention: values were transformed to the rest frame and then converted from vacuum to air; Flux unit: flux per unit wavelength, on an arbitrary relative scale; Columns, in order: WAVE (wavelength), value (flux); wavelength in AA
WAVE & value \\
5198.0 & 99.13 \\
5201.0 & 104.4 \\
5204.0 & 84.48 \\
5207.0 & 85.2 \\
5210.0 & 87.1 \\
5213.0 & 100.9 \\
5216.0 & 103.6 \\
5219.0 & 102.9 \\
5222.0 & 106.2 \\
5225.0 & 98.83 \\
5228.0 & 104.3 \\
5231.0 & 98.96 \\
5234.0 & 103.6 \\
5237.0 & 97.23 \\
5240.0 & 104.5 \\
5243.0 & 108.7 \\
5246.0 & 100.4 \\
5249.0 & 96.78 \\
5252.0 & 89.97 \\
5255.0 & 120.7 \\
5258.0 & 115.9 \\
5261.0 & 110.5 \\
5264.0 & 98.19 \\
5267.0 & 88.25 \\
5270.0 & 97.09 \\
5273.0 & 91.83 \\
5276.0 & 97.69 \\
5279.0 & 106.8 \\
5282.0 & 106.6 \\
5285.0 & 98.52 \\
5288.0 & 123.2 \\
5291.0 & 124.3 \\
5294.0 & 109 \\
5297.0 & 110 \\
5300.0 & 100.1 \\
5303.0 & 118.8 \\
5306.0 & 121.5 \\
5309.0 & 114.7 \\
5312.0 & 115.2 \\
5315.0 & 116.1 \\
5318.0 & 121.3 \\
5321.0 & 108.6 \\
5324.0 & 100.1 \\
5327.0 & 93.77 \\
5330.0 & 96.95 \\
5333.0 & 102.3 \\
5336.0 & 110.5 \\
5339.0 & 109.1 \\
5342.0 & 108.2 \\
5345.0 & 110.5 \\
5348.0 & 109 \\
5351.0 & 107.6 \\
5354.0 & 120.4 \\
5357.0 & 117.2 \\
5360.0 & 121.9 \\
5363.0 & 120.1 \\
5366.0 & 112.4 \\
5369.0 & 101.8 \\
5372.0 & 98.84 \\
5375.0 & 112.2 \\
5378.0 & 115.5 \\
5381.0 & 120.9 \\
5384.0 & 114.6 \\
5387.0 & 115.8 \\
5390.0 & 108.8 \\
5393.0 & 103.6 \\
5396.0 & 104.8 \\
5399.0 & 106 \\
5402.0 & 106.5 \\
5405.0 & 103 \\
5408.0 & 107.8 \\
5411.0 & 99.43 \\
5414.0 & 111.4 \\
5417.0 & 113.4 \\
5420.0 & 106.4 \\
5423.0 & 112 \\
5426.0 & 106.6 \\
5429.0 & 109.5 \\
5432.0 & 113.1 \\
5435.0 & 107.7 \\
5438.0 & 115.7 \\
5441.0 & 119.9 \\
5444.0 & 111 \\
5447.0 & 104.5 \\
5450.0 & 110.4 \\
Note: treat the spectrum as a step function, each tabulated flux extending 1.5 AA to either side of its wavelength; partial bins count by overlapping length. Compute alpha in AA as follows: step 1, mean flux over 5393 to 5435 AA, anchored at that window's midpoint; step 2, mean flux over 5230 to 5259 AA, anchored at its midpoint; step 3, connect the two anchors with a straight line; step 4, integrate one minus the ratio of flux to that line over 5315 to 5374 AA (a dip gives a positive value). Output -1.8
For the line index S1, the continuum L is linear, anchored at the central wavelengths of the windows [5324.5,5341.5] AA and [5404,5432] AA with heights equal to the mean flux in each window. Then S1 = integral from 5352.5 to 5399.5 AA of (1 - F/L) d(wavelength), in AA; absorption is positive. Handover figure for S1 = -3.08 AA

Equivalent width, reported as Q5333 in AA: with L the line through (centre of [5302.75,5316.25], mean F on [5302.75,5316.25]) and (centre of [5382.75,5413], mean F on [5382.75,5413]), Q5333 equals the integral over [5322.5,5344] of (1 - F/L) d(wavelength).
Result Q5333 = 2.1 AA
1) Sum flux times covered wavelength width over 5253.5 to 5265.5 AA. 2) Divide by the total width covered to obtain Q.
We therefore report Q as 111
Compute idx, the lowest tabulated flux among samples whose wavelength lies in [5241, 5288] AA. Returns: 88.25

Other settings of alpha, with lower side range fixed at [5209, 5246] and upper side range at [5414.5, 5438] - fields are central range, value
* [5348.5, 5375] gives -1.2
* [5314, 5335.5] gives 0.0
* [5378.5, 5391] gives -0.8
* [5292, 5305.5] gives -0.8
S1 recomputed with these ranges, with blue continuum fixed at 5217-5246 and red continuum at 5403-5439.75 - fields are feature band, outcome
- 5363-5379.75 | -0.3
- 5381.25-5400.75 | -0.3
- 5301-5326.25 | -2.0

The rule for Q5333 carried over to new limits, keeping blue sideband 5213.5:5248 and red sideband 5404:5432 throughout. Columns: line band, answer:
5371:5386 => -0.8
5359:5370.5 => -0.8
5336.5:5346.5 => -0.3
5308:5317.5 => -1.0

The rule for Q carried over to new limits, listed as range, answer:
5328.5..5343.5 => 105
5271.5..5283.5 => 101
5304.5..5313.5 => 117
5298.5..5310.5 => 114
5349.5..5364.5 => 117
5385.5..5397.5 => 108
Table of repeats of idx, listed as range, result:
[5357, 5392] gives 98.84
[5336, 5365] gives 107.6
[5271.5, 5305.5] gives 91.83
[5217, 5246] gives 97.23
